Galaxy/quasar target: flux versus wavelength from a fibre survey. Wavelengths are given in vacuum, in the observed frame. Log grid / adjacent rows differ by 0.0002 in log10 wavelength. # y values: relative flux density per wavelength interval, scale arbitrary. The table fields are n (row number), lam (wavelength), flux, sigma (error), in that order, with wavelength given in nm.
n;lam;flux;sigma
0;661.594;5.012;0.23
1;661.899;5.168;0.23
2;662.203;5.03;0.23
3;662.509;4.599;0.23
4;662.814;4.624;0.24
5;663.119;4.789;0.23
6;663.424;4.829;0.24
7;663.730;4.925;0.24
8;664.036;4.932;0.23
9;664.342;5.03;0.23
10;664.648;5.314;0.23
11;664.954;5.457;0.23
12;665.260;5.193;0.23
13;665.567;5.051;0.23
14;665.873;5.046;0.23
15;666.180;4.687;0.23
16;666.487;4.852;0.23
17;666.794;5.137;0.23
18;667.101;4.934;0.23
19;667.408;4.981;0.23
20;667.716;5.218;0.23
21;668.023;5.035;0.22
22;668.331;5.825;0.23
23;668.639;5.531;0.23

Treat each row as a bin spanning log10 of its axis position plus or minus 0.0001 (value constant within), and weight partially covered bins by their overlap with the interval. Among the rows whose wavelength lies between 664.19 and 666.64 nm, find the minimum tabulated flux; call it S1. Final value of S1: 4.687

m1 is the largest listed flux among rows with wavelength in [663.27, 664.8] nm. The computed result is 5.314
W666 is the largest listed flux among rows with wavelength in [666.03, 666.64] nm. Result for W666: 4.852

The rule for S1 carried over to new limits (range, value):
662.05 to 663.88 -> 4.599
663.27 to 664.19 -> 4.829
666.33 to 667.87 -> 4.852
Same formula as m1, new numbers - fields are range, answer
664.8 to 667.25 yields 5.457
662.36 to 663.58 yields 4.829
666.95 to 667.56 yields 4.981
